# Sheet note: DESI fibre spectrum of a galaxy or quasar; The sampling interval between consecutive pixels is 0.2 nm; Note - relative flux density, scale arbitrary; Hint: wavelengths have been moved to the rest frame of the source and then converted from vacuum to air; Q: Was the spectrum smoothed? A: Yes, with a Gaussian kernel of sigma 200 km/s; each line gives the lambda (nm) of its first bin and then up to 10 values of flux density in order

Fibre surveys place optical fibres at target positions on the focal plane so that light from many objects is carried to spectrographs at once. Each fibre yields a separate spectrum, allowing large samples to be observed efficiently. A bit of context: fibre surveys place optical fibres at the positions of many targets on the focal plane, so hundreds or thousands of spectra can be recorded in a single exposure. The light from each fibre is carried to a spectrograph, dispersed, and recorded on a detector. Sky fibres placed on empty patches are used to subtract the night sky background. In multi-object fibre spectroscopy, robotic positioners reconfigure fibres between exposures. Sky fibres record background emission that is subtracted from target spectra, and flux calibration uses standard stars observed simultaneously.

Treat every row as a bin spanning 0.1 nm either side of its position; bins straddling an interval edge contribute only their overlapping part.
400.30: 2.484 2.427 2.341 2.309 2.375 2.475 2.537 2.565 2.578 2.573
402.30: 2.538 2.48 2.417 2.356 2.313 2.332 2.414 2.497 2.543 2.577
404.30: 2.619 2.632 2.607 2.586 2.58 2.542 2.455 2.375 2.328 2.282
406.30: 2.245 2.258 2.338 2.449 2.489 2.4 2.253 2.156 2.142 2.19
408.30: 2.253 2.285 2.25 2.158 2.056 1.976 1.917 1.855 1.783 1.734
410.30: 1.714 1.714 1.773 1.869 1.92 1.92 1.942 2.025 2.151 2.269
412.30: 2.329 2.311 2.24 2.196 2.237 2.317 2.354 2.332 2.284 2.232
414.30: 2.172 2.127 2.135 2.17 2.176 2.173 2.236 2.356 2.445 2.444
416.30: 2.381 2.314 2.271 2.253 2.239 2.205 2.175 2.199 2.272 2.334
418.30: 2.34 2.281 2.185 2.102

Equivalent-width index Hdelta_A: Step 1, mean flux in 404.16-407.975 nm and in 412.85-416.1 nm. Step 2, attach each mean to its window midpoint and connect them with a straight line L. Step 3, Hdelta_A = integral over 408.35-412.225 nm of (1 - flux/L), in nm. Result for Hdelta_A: 0.60 nm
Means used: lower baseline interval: 2.41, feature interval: 1.97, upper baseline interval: 2.25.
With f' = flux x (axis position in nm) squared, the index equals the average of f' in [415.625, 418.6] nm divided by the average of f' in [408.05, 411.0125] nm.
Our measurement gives 1.21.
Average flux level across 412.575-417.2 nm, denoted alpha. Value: 2.26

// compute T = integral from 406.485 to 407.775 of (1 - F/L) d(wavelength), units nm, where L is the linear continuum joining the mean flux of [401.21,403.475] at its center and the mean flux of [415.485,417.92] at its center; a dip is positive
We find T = 0.036 nm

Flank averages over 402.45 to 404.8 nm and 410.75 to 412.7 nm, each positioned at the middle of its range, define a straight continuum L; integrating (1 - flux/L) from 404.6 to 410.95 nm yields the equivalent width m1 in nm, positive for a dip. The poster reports 0.260 nm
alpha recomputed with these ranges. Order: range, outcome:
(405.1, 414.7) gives 2.17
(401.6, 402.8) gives 2.53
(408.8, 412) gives 1.91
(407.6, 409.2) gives 2.19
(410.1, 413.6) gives 2.07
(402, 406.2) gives 2.48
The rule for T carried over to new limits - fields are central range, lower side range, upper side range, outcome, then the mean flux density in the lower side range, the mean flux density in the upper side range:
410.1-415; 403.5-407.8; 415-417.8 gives 0.48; 2.44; 2.28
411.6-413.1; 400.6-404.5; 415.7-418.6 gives 0.09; 2.47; 2.3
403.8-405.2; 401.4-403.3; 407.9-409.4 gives -0.13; 2.48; 2.17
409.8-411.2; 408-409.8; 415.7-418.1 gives 0.23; 2.1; 2.3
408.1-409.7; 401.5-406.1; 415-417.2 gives 0.20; 2.49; 2.3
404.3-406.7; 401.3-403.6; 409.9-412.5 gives -0.17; 2.46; 1.95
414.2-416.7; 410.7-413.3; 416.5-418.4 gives -0.06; 2.11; 2.26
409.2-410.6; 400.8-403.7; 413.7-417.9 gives 0.31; 2.45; 2.25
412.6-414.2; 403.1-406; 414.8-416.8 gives 0.04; 2.5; 2.3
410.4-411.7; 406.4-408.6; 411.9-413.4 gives 0.23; 2.29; 2.26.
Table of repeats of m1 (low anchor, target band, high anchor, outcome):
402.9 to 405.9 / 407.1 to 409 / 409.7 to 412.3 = -0.06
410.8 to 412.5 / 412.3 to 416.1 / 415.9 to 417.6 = -0.13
